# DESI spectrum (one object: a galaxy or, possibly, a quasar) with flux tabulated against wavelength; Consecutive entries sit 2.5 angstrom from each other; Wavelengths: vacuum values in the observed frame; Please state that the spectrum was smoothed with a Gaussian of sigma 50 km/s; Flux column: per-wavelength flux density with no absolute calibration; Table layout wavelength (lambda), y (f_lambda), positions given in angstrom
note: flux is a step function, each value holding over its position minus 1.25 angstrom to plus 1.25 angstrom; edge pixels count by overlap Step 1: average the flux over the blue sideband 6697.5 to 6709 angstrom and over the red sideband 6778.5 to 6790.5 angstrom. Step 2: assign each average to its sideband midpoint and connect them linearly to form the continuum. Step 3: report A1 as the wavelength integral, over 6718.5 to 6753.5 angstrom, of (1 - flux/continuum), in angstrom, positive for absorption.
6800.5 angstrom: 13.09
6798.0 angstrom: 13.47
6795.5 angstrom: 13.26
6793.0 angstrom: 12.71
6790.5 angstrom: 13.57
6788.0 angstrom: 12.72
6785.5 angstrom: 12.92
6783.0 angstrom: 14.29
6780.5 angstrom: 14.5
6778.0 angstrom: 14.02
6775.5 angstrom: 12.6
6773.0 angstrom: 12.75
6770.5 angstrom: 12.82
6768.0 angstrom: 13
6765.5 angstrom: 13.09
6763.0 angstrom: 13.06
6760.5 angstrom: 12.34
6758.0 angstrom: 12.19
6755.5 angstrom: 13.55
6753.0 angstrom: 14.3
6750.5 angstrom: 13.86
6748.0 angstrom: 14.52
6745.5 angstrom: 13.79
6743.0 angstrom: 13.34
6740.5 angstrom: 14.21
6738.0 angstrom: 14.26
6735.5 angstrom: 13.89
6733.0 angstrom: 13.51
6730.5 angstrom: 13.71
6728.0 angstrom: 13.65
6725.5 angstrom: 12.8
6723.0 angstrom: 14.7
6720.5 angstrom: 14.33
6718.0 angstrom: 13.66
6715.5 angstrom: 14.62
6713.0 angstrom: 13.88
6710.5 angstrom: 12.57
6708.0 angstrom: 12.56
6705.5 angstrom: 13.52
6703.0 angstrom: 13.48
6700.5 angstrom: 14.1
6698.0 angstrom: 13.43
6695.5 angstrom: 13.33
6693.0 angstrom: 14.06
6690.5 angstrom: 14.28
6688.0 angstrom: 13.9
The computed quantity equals -1.01 angstrom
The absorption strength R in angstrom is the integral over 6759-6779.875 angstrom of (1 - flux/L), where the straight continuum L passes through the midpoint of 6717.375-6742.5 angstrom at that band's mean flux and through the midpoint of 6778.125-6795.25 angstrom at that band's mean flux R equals 0.9 angstrom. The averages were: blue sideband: 13.9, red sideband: 13.5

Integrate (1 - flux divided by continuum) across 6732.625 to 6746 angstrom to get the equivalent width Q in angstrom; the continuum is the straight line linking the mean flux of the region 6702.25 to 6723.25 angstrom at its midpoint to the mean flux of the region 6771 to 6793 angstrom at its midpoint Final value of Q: -0.3 angstrom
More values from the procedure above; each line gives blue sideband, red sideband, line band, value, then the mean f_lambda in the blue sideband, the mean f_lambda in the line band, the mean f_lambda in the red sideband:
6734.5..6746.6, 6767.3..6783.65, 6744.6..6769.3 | 0.56 angstrom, 13.9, 13.4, 13.4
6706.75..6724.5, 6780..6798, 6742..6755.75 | -0.35 angstrom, 13.7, 13.9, 13.4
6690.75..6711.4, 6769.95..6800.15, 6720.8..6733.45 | -0.32 angstrom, 13.4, 13.7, 13.3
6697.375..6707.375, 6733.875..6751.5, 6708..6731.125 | 0.07 angstrom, 13.6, 13.7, 14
